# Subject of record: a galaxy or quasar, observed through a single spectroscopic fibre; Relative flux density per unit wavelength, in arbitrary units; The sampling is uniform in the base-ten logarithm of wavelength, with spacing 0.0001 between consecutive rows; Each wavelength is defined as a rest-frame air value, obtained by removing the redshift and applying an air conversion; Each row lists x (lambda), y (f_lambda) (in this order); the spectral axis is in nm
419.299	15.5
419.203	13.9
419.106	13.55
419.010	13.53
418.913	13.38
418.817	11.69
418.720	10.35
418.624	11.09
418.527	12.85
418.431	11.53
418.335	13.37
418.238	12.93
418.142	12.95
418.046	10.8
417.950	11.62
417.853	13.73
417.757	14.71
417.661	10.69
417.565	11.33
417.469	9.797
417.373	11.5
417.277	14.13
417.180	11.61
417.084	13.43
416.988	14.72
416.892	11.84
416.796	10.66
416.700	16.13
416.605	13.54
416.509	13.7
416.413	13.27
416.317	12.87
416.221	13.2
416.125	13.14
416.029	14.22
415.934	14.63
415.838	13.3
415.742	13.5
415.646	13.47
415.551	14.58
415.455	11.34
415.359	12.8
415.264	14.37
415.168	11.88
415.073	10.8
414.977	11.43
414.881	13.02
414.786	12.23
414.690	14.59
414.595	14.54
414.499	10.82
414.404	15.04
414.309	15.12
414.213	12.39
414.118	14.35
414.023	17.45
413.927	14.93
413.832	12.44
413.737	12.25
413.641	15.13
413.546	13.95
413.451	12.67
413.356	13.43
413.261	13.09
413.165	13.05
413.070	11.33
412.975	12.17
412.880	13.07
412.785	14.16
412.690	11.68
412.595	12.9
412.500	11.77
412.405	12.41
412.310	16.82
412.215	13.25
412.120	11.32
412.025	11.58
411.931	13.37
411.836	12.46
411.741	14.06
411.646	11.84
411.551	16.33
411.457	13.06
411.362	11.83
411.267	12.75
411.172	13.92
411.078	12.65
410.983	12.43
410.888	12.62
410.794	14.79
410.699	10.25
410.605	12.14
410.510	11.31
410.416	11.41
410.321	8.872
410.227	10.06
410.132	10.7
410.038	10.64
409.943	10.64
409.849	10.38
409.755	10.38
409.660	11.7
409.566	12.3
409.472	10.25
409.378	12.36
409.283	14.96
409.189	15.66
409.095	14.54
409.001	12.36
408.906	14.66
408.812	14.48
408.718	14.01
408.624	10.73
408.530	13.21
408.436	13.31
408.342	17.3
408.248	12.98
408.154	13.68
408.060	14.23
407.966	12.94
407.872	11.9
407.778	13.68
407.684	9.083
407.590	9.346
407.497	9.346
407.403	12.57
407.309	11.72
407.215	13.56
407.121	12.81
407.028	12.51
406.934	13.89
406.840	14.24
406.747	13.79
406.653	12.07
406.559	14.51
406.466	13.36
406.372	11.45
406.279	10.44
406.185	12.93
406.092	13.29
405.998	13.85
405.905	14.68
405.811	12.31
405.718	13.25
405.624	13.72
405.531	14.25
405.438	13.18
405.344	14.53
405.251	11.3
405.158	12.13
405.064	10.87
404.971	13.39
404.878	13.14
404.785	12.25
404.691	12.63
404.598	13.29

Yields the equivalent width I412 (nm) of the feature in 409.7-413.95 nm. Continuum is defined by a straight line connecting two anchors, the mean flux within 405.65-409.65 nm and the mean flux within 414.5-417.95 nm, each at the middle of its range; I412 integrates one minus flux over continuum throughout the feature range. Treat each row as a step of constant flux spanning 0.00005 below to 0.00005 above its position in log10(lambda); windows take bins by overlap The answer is 0.15 nm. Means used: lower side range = 13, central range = 12.5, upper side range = 12.9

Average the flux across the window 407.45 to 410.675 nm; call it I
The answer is 12.2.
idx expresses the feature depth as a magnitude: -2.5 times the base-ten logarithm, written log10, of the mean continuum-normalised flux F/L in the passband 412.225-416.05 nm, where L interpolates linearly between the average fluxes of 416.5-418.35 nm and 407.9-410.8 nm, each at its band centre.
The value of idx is -0.06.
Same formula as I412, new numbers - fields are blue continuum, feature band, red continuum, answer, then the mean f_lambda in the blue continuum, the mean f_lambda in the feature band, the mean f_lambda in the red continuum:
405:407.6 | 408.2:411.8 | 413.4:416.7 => 0.14 nm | 12.8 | 12.6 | 13.5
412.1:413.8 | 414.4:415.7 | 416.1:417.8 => 0.01 nm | 13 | 12.9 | 12.8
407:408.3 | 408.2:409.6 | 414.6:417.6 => -0.14 nm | 12.2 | 13.6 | 13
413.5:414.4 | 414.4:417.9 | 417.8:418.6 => 0.09 nm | 14.3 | 13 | 12.4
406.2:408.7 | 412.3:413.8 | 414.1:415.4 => 0.00 nm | 12.7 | 13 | 13.1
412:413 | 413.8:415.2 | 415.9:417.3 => -0.03 nm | 12.9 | 13.4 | 13.4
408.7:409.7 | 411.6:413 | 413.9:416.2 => 0.06 nm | 13.4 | 12.9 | 13.5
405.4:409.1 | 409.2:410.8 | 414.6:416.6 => 0.21 nm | 13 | 11.4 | 13.2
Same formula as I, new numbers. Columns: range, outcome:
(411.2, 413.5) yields 12.9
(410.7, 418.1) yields 13.1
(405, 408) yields 12.6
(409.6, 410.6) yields 10.7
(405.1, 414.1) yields 12.8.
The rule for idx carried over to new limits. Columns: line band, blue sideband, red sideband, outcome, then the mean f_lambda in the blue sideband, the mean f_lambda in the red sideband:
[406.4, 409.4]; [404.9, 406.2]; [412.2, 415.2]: 0.00 mag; 13.1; 13.3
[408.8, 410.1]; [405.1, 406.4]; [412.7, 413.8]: 0.05 mag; 13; 13.1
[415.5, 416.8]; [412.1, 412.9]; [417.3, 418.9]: -0.11 mag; 13.1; 12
